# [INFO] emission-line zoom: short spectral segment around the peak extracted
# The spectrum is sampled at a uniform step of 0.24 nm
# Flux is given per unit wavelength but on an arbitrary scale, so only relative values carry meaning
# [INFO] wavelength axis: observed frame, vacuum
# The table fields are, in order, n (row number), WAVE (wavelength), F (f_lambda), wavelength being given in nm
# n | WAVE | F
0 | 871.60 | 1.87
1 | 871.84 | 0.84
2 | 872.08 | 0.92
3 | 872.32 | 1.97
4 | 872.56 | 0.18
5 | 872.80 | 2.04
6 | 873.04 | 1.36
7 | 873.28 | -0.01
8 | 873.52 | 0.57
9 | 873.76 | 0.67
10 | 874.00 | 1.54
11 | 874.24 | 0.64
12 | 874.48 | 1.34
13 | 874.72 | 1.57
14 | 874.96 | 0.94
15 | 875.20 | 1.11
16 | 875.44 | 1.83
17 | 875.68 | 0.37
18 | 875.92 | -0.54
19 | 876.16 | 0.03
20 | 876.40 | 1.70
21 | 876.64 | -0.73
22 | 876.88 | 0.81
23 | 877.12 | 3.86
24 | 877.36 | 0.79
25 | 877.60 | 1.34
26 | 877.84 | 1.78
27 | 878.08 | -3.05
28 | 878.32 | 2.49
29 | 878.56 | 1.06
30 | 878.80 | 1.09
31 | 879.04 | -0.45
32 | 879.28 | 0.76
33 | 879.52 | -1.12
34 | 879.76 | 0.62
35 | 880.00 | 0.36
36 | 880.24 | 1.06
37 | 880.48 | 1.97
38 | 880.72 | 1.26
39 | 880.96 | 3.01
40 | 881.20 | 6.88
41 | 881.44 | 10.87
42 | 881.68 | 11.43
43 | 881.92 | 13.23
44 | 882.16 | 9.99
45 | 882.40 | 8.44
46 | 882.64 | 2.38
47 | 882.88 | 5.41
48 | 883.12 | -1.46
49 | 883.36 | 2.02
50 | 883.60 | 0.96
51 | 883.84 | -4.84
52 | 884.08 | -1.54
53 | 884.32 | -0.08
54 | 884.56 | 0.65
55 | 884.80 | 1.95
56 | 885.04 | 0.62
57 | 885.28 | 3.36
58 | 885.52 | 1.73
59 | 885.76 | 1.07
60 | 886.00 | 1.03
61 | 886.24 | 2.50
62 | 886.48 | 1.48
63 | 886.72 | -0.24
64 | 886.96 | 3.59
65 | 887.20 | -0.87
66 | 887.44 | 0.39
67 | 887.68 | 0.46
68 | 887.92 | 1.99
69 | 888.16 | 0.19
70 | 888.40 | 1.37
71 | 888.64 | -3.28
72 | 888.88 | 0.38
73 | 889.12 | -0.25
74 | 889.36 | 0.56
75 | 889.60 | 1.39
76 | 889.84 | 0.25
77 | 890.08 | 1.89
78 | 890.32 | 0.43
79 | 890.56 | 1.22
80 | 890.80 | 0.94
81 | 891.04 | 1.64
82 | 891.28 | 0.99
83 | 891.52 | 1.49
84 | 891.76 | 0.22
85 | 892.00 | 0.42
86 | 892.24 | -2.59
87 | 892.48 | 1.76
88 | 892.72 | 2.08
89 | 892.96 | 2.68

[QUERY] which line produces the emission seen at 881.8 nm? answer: [O II] 3727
